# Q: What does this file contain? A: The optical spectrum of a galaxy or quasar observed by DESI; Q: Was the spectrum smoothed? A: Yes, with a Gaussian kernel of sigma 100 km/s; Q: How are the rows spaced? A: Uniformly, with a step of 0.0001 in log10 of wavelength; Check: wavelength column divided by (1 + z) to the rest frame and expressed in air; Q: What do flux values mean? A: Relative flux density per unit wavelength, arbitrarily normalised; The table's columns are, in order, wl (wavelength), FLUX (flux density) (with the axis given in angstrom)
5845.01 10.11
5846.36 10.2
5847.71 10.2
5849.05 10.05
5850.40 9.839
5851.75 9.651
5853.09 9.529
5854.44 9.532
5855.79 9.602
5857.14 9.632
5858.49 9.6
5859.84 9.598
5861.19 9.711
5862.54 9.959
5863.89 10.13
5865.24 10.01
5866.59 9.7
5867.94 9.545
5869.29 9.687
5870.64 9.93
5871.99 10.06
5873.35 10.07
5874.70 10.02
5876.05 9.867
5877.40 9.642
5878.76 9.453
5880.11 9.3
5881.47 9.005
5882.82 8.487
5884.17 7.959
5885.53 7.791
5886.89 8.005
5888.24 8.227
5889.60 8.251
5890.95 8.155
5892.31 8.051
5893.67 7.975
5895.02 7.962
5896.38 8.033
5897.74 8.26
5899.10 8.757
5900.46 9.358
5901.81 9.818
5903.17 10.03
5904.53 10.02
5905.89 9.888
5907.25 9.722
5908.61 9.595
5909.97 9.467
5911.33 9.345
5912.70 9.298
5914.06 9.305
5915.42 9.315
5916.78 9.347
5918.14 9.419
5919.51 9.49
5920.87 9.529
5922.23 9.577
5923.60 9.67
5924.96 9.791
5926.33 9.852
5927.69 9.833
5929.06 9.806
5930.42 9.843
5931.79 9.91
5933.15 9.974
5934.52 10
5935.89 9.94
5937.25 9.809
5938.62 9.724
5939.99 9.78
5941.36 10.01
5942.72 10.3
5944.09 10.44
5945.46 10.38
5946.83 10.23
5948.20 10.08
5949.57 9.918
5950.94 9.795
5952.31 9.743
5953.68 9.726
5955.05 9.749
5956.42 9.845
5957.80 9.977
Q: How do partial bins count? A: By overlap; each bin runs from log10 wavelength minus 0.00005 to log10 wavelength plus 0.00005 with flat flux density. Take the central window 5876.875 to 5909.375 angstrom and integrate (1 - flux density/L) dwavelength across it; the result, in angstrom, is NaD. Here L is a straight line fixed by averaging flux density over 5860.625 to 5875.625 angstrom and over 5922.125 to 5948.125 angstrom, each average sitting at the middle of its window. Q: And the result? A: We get 3.6 angstrom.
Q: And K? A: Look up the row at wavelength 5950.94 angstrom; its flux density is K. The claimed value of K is 9.795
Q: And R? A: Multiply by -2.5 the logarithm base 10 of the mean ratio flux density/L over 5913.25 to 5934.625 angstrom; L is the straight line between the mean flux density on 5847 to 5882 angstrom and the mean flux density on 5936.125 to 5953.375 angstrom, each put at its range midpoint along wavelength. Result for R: 0.03 mag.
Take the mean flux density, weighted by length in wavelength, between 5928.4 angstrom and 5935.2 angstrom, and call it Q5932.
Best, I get 9.91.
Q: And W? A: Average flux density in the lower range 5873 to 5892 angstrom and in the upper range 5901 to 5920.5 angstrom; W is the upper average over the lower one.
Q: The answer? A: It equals 1.08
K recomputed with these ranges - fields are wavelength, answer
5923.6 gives 9.67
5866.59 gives 9.7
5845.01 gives 10.11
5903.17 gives 10.03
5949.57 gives 9.918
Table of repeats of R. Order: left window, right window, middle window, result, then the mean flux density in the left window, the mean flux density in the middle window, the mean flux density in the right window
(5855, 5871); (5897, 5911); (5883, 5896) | 0.19 mag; 9.75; 8.06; 9.48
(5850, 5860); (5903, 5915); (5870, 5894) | 0.08 mag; 9.62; 8.91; 9.6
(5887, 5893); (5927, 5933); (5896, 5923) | -0.05 mag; 8.16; 9.39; 9.87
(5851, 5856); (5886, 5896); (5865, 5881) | -0.11 mag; 9.58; 9.76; 8.08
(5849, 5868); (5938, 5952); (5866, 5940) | 0.07 mag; 9.73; 9.32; 10.1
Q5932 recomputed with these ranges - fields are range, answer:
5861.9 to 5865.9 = 10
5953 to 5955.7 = 9.74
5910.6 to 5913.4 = 9.3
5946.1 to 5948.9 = 10.2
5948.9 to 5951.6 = 9.86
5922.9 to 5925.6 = 9.72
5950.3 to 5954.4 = 9.76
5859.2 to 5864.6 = 9.85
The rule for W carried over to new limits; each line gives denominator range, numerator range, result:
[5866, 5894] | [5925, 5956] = 1.10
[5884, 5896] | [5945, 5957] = 1.24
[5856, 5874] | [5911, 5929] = 0.97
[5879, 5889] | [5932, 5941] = 1.17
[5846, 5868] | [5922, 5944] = 1.01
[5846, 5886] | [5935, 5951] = 1.05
